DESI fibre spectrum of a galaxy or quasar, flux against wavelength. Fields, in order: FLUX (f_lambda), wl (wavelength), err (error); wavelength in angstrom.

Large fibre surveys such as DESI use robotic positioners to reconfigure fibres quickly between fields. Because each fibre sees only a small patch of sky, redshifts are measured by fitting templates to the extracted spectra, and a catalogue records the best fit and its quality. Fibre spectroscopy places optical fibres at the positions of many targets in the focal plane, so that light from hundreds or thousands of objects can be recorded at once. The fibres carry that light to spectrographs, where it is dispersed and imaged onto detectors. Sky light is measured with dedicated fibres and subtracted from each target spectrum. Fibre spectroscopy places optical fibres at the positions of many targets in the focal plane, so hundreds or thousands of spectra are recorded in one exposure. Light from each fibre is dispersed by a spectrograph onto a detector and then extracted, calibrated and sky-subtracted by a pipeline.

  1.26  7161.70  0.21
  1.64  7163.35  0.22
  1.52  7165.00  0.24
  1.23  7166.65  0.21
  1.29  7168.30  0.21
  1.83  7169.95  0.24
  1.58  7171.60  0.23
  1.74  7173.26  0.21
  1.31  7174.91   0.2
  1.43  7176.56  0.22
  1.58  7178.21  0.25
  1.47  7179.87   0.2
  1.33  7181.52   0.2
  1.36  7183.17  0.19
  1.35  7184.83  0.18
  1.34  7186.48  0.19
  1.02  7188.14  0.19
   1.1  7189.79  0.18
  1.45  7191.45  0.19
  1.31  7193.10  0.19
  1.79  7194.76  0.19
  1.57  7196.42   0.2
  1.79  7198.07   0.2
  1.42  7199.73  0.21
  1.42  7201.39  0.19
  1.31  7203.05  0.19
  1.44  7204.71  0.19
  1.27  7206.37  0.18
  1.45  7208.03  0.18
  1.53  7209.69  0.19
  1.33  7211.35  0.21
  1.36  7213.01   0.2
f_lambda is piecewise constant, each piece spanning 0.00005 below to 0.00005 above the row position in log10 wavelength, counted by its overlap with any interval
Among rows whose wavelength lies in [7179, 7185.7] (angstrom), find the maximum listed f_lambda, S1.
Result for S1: 1.47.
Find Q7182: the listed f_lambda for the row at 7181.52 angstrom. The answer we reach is 1.33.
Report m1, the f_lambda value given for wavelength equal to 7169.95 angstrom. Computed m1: 1.83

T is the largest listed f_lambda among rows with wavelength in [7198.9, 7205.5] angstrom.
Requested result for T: 1.44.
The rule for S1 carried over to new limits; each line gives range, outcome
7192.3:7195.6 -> 1.79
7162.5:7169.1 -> 1.64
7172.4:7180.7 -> 1.74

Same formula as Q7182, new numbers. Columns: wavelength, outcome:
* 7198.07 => 1.79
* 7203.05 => 1.31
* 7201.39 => 1.42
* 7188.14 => 1.02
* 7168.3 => 1.29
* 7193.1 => 1.31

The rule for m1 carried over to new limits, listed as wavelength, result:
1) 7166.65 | 1.23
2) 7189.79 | 1.1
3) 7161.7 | 1.26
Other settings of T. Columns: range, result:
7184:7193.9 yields 1.45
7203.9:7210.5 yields 1.53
